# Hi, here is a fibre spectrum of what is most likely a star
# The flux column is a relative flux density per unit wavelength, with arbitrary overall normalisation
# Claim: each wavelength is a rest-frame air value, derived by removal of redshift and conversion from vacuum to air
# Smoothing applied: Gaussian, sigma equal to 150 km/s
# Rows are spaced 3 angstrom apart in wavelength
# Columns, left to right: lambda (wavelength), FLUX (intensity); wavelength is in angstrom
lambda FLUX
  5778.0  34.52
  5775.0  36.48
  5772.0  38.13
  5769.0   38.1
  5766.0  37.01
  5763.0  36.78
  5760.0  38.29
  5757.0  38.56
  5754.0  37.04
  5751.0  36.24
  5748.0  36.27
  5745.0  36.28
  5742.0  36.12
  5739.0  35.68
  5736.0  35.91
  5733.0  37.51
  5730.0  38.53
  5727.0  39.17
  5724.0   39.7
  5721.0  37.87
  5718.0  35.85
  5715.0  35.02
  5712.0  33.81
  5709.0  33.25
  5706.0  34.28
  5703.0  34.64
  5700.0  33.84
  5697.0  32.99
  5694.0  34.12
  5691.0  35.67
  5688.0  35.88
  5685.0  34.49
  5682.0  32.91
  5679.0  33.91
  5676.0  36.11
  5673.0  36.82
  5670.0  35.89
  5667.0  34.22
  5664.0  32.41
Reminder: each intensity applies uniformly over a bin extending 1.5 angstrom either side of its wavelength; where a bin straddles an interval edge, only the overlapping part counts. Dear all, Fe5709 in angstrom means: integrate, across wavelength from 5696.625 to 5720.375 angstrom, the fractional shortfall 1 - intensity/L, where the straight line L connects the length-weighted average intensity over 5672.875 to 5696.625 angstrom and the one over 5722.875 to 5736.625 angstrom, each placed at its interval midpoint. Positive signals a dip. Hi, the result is 1.4 angstrom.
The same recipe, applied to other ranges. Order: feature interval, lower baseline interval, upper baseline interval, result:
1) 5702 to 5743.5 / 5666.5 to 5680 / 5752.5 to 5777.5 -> 0.3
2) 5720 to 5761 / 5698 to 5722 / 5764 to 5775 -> -1.4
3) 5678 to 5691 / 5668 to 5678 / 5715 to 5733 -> 0.7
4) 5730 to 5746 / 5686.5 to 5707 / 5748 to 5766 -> -0.1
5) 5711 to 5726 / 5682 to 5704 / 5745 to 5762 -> -0.4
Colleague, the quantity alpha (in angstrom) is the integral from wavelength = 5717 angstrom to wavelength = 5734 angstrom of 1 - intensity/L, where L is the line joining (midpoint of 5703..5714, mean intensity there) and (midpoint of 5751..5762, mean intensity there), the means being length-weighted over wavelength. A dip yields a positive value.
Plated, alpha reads -1.41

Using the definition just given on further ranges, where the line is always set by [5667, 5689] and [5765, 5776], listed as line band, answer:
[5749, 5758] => -0.03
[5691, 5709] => 0.80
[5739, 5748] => 0.16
